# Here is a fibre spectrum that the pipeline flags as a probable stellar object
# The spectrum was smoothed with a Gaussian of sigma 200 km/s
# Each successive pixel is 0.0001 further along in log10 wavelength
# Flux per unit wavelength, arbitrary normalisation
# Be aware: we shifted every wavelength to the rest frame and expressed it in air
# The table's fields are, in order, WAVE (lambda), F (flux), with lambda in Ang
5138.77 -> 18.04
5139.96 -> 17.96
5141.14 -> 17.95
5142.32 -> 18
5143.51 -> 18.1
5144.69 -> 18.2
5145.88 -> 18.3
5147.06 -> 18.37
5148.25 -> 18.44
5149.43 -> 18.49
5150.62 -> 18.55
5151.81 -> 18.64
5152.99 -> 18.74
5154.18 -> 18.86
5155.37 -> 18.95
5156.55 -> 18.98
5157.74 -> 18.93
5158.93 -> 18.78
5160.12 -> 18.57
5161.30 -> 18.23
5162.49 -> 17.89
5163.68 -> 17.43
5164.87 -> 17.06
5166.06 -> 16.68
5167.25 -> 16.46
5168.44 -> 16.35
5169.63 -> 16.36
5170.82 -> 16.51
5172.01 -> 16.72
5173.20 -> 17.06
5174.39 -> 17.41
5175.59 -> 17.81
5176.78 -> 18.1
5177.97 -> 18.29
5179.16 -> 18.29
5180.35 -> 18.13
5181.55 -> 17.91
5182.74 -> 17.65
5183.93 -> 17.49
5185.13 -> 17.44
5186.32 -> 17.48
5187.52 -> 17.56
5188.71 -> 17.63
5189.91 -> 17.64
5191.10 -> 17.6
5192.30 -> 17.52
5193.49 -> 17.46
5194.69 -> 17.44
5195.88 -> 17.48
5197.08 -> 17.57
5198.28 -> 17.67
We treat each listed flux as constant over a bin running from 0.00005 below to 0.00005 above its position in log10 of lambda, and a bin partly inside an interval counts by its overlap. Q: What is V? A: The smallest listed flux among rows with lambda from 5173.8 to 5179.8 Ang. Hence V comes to 17.41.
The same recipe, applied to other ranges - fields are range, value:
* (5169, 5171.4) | 16.36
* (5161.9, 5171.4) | 16.35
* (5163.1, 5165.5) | 17.06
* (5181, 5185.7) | 17.44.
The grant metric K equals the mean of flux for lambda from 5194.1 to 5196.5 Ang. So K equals 17.5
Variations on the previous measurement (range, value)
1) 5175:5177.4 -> 18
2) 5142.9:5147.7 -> 18.2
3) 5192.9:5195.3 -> 17.5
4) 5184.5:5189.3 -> 17.5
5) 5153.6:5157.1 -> 19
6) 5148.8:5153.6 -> 18.6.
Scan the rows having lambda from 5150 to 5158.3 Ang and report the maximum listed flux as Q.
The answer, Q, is 18.98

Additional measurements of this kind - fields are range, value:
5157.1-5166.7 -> 18.93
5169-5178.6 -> 18.29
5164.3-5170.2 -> 17.06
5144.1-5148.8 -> 18.44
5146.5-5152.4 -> 18.64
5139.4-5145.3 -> 18.2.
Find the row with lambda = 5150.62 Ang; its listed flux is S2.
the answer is 18.55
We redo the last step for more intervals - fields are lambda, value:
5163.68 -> 17.43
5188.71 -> 17.63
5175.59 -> 17.81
